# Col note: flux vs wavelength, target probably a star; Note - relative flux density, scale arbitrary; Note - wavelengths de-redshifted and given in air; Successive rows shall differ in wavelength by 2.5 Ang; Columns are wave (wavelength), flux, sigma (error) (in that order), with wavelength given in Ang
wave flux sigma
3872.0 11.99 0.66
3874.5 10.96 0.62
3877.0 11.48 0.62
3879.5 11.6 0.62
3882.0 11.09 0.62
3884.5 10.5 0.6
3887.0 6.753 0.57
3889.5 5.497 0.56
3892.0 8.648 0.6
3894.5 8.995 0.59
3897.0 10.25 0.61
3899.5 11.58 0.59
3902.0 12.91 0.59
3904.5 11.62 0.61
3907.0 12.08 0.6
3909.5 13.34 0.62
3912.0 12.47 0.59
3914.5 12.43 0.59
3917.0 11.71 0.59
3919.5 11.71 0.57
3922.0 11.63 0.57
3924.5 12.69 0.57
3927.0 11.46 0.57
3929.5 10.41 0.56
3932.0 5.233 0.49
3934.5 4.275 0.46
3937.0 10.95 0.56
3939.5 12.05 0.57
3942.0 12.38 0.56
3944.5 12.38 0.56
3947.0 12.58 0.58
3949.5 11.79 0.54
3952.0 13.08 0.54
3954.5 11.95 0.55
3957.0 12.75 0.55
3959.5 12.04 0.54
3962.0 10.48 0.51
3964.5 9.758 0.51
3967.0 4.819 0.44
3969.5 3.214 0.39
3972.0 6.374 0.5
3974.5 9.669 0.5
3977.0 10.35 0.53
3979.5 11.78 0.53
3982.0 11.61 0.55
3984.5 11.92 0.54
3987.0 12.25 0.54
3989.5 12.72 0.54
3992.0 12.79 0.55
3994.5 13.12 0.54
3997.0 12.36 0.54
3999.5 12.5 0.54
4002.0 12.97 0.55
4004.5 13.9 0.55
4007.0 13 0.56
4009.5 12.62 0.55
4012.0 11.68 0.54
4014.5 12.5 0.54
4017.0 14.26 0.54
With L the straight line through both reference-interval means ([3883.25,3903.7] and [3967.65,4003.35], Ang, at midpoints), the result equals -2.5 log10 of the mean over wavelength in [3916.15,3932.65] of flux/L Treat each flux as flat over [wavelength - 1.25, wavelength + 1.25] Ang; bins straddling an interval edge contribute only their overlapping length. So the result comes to -0.10 mag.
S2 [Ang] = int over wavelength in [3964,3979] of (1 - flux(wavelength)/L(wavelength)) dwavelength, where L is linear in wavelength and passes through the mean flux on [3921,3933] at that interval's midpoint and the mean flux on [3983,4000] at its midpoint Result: 5.6 Ang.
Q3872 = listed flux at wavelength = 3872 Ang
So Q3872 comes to 11.99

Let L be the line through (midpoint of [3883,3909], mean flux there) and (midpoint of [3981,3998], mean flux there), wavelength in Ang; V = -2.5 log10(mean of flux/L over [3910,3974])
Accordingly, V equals 0.07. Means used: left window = 9.99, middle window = 10.4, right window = 12.4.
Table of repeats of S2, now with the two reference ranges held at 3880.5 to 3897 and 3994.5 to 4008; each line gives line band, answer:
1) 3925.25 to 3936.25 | 2.2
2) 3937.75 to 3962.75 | -2.5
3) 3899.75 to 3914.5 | -4.7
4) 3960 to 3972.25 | 4.6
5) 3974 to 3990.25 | 1.0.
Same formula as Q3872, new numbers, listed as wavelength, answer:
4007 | 13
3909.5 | 13.34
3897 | 10.25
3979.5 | 11.78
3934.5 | 4.275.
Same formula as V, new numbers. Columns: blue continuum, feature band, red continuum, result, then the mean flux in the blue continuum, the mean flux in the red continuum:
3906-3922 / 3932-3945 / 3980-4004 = 0.25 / 12.2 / 12.5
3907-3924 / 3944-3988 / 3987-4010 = 0.20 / 12.2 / 12.9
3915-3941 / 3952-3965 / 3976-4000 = -0.04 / 10.3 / 12.1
